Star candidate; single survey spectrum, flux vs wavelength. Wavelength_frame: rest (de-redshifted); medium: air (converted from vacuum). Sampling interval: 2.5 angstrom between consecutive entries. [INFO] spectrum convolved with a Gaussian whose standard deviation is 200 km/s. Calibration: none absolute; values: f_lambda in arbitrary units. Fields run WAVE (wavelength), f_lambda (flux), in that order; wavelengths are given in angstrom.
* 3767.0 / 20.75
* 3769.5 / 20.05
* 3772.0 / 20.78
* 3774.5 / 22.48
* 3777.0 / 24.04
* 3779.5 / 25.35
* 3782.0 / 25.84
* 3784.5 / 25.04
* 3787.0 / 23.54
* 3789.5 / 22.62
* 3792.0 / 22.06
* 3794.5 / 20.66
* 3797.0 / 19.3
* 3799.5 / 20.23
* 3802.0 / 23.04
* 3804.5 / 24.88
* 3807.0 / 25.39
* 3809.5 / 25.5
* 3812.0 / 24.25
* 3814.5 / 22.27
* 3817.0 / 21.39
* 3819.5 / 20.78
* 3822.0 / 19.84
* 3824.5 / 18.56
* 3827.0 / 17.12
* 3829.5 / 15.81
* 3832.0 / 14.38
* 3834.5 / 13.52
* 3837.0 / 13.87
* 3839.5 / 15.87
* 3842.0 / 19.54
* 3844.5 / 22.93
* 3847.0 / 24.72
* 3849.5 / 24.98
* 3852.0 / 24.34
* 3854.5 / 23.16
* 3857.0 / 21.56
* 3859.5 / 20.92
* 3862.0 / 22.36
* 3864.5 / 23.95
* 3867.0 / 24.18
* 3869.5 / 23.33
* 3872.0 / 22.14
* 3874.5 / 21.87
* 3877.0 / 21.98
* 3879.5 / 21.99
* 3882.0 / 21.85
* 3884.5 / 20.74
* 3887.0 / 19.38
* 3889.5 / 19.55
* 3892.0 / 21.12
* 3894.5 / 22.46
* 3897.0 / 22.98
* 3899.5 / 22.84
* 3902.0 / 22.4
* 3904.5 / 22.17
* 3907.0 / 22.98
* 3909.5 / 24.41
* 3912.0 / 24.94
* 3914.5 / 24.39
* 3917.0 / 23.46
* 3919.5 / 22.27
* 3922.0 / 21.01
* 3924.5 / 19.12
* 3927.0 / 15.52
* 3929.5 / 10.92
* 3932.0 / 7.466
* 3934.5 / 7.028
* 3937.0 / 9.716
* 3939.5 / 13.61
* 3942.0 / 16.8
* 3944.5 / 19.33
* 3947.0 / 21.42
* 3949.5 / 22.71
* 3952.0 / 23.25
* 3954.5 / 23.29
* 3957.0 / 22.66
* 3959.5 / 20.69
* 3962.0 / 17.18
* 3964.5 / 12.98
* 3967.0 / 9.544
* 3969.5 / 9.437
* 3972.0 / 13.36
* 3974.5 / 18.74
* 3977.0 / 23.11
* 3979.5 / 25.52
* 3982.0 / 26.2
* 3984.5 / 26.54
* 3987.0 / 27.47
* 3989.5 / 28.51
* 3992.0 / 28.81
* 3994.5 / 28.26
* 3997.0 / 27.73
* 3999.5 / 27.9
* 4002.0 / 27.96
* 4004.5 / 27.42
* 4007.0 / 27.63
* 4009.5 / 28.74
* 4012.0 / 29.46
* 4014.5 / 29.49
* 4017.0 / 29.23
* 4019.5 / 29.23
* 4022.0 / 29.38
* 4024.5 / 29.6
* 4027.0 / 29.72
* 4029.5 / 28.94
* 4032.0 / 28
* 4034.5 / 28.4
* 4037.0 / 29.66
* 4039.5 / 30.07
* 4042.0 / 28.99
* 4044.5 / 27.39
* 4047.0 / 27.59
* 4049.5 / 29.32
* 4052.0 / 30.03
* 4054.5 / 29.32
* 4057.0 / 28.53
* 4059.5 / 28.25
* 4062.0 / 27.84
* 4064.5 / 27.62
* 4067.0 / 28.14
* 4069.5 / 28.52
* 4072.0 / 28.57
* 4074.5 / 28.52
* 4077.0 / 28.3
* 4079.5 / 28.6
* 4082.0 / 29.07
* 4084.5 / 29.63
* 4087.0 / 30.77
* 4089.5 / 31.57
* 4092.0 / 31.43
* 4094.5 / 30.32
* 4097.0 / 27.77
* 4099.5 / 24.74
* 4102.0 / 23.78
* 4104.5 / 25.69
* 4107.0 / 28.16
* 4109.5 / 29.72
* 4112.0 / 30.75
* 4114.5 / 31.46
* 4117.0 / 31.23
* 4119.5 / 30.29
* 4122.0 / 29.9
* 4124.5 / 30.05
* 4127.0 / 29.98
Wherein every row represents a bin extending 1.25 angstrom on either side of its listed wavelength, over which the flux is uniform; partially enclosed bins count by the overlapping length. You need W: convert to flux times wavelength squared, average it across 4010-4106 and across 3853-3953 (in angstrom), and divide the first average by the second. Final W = 1.5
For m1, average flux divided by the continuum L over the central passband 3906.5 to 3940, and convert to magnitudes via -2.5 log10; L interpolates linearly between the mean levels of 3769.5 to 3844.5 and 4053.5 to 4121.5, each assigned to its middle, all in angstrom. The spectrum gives 0.343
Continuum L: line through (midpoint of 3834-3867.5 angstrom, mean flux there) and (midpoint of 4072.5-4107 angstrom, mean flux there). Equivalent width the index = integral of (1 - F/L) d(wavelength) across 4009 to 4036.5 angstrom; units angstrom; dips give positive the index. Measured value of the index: -2.8 angstrom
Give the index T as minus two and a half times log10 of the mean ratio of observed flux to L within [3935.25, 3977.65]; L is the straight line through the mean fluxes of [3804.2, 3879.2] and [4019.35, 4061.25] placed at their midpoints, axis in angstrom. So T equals 0.426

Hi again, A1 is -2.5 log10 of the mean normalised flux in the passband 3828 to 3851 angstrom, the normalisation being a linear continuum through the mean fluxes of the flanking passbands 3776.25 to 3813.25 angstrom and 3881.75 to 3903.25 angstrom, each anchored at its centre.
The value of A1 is 0.22 mag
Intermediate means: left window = 23.4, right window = 21.5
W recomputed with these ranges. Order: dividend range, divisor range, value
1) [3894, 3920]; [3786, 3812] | 1.08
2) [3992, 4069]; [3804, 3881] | 1.49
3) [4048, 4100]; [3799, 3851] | 1.61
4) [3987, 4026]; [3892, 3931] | 1.41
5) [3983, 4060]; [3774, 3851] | 1.50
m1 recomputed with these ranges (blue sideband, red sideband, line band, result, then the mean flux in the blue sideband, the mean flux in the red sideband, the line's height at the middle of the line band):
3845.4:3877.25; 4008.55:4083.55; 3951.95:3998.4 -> 0.22 mag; 23.1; 28.8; 26.6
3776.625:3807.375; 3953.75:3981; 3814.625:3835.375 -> 0.23 mag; 23.1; 17.8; 22.1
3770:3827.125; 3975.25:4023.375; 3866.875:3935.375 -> 0.22 mag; 22.5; 27.7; 25.2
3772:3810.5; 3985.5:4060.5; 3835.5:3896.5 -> 0.16 mag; 23.2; 28.7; 25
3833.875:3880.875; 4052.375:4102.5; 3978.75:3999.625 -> -0.07 mag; 21.5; 28.7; 25.8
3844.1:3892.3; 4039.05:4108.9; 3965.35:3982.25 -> 0.42 mag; 22.4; 28.5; 25.5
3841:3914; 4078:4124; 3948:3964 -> 0.17 mag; 22.5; 29.2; 24.8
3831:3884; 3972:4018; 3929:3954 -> 0.50 mag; 21.1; 26.8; 24.6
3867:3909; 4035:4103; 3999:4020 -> -0.08 mag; 22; 28.7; 26.5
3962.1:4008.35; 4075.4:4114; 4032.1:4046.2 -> -0.12 mag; 23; 28.7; 25.8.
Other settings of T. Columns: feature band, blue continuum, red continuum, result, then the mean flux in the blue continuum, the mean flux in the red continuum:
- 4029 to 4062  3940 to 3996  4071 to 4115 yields -0.12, 21.1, 28.8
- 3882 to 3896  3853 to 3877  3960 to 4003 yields 0.09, 22.6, 22.2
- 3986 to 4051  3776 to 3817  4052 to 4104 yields -0.05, 23.3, 28.6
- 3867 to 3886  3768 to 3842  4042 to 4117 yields 0.04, 21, 28.7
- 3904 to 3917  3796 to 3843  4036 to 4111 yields -0.04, 19.8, 28.6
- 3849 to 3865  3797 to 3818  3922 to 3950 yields -0.15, 23.2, 14.9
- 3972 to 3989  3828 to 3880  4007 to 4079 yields 0.10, 20.8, 28.8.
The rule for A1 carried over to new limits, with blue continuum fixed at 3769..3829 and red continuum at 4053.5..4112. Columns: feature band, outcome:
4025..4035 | -0.058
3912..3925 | 0.109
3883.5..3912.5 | 0.109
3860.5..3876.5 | 0.041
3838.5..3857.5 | 0.052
